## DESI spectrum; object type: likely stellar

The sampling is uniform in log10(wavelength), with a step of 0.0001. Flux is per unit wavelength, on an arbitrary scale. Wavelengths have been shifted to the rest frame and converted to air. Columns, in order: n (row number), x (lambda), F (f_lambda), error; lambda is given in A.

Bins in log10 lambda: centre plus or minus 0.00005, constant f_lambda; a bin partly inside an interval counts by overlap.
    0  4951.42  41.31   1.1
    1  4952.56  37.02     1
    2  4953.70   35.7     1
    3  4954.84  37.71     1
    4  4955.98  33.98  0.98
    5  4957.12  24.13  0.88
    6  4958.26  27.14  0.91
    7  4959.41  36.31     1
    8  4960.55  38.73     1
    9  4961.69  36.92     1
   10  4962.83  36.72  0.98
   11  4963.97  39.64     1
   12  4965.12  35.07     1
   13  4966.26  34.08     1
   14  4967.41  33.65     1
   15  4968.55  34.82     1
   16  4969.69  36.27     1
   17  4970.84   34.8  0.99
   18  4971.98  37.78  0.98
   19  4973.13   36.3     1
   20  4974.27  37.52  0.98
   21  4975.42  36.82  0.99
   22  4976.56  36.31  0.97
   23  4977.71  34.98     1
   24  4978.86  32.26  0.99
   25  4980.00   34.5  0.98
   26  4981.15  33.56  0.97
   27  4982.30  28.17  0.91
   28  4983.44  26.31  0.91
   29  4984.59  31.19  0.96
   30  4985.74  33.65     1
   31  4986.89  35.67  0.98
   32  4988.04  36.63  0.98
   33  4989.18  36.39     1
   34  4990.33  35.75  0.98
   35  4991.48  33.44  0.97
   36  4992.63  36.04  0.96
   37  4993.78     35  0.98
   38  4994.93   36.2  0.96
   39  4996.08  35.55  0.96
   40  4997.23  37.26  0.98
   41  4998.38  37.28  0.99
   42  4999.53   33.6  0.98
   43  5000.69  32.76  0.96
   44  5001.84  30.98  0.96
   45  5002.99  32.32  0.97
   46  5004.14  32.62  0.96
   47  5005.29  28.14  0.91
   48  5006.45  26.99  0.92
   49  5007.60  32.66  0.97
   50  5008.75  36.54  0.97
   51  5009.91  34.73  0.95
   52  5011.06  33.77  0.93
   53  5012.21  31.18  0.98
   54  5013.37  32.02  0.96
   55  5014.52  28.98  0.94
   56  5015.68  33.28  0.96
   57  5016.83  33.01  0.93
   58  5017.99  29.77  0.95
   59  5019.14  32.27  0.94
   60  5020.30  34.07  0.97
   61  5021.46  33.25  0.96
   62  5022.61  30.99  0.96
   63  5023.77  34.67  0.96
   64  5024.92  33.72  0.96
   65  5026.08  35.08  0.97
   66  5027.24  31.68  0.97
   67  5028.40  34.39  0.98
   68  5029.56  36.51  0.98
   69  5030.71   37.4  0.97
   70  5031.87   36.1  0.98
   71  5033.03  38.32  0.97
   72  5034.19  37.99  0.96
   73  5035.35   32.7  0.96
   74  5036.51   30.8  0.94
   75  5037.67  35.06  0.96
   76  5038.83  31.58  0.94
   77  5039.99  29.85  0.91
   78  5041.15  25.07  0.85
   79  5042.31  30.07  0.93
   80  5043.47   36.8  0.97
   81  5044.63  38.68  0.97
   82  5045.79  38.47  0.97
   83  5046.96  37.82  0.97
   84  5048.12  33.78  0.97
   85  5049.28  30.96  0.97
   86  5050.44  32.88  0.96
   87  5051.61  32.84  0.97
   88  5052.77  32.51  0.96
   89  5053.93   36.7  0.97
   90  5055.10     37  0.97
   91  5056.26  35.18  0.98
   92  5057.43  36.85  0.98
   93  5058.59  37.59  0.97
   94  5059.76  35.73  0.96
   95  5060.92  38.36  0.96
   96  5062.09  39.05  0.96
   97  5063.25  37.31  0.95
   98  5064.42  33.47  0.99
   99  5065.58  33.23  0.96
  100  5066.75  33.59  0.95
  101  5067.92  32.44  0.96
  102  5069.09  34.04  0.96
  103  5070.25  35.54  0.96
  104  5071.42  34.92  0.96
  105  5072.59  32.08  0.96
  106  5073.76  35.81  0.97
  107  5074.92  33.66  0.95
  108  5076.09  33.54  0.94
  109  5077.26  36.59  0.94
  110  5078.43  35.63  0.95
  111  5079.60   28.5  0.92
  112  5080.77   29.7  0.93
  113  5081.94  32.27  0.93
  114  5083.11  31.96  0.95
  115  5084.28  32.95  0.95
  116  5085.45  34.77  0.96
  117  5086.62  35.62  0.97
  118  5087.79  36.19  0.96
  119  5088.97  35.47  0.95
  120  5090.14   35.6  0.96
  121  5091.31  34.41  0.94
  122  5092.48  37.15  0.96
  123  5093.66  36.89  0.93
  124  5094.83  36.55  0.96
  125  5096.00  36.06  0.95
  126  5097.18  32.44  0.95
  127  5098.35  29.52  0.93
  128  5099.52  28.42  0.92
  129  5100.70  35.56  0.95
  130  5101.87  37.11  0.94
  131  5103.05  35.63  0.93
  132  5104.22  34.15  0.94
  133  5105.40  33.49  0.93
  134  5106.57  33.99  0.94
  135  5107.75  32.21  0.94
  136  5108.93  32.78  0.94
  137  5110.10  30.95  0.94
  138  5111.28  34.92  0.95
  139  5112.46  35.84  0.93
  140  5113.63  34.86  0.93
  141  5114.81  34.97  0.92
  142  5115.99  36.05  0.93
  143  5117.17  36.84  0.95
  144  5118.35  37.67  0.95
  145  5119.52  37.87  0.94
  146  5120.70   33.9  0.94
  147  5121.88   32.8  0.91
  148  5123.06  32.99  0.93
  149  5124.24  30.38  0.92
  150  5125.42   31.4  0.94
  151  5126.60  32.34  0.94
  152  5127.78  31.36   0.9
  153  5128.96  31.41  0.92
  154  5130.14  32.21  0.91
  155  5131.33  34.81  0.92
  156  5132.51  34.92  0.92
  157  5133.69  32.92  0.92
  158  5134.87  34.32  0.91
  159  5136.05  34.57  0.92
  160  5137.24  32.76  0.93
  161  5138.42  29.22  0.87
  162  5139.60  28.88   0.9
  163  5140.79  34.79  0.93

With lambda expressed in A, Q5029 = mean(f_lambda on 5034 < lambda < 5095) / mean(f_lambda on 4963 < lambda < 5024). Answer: 1.0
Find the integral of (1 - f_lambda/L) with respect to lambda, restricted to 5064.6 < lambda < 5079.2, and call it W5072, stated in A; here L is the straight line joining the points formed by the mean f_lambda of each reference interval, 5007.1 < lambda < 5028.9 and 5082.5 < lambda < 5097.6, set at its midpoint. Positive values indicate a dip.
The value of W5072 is 0.2 A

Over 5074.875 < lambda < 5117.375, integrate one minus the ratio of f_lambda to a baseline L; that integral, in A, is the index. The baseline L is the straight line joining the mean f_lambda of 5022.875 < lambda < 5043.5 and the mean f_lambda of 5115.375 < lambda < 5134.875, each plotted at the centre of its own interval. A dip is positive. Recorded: -0.51 A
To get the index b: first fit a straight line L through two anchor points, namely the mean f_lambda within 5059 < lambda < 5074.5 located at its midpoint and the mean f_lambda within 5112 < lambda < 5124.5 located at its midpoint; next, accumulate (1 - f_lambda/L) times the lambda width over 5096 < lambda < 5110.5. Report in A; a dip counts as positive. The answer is 0.8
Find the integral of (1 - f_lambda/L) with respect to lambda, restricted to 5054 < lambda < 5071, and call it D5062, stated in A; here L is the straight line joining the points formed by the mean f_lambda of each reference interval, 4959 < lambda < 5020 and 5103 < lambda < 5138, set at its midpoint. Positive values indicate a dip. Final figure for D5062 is -0.9 A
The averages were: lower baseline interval 34.1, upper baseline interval 33.8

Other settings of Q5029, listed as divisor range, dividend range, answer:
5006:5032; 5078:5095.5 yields 1.03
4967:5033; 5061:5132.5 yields 1.01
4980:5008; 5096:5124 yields 1.03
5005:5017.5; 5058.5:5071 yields 1.11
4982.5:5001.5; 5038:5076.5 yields 1.00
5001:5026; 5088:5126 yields 1.06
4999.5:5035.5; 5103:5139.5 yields 1.01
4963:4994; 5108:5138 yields 0.97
